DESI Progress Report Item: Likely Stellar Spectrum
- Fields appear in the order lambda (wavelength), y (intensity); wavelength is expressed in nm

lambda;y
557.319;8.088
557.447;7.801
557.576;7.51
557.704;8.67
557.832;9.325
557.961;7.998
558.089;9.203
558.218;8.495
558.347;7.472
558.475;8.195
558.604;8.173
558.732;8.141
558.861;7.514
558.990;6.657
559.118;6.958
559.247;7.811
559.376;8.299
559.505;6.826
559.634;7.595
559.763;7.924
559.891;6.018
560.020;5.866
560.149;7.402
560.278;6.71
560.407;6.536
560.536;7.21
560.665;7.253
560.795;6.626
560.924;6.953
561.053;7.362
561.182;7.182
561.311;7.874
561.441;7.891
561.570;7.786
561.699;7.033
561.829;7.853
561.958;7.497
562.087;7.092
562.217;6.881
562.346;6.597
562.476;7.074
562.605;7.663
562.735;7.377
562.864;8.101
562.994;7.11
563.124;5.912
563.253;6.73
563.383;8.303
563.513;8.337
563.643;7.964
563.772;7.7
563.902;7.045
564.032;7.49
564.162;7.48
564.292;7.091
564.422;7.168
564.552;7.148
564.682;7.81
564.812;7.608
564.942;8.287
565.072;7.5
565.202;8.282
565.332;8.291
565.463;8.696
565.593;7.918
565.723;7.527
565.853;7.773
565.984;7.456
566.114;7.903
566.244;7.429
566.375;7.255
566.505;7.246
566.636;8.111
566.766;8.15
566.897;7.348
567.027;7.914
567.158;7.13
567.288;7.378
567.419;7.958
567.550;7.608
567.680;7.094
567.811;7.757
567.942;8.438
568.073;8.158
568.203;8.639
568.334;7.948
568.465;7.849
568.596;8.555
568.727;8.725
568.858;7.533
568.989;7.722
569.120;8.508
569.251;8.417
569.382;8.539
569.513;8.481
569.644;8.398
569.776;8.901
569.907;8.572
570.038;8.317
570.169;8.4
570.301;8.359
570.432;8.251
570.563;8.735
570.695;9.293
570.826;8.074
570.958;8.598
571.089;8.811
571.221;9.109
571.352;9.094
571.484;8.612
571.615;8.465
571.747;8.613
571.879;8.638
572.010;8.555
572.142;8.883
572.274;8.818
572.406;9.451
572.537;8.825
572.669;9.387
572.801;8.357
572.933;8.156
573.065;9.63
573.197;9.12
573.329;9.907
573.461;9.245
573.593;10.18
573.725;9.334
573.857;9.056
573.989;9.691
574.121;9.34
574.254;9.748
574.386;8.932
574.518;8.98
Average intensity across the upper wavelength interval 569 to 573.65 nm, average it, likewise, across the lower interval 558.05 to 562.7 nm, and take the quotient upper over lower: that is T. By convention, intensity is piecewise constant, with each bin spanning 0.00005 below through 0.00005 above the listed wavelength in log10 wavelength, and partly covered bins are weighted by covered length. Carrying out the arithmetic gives 1.19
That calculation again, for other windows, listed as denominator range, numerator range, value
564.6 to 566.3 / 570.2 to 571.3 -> 1.10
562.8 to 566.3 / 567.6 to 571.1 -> 1.09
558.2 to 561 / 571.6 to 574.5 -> 1.25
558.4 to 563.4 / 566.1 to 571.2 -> 1.12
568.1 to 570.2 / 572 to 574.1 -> 1.10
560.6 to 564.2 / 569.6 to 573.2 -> 1.19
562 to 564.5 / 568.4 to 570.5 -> 1.14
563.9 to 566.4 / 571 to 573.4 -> 1.16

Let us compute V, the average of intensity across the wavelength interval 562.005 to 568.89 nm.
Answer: 7.65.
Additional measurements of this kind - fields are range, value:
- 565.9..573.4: 8.34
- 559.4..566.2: 7.41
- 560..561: 6.87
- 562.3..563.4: 7.17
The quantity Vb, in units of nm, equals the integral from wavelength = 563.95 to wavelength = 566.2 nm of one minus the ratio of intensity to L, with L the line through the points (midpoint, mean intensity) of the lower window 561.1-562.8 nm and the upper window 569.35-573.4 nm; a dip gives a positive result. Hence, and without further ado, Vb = 0.03 nm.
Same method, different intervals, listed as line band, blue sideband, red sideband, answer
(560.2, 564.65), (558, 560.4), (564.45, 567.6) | 0.18 nm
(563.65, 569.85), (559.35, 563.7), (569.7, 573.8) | 0.16 nm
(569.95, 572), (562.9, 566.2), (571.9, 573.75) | 0.04 nm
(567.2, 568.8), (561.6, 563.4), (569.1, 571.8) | 0.04 nm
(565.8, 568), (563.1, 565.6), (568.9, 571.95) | 0.11 nm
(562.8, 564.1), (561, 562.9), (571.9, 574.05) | 0.03 nm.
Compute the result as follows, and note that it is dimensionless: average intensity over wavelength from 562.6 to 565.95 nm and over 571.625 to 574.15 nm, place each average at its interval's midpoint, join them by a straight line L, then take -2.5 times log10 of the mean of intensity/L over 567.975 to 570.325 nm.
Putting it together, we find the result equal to 0.02 mag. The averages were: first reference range 7.62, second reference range 9.1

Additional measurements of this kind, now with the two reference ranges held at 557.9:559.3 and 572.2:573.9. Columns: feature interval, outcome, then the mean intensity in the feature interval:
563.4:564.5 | 0.11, 7.56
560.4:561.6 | 0.11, 7.28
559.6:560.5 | 0.17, 6.86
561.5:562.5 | 0.13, 7.24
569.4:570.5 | 0.06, 8.47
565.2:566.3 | 0.08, 7.9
